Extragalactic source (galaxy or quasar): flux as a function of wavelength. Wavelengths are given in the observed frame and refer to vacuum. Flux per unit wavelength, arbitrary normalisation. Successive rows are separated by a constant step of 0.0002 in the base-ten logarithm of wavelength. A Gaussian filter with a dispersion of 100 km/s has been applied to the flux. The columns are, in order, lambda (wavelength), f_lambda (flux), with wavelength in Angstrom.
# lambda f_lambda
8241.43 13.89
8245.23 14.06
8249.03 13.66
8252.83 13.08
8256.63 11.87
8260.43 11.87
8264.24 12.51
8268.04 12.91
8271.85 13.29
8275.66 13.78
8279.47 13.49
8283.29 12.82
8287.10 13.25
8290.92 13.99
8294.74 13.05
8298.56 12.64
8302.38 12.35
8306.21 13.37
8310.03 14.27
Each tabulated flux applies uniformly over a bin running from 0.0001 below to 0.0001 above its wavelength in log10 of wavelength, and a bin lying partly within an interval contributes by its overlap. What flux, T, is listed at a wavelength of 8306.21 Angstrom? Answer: 13.37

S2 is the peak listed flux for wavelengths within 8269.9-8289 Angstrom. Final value 13.78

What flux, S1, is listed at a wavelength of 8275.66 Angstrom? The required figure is 13.78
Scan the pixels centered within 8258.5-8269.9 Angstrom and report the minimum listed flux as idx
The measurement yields 11.87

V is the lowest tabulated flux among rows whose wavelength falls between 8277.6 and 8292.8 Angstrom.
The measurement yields 12.82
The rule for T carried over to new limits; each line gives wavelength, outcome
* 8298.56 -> 12.64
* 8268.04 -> 12.91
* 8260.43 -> 11.87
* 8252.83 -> 13.08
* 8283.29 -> 12.82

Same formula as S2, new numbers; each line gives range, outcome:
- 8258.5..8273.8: 13.29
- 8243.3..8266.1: 14.06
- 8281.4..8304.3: 13.99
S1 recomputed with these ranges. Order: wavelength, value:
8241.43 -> 13.89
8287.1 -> 13.25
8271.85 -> 13.29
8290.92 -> 13.99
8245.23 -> 14.06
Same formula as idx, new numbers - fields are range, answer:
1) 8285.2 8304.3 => 12.35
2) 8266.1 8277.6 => 12.91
